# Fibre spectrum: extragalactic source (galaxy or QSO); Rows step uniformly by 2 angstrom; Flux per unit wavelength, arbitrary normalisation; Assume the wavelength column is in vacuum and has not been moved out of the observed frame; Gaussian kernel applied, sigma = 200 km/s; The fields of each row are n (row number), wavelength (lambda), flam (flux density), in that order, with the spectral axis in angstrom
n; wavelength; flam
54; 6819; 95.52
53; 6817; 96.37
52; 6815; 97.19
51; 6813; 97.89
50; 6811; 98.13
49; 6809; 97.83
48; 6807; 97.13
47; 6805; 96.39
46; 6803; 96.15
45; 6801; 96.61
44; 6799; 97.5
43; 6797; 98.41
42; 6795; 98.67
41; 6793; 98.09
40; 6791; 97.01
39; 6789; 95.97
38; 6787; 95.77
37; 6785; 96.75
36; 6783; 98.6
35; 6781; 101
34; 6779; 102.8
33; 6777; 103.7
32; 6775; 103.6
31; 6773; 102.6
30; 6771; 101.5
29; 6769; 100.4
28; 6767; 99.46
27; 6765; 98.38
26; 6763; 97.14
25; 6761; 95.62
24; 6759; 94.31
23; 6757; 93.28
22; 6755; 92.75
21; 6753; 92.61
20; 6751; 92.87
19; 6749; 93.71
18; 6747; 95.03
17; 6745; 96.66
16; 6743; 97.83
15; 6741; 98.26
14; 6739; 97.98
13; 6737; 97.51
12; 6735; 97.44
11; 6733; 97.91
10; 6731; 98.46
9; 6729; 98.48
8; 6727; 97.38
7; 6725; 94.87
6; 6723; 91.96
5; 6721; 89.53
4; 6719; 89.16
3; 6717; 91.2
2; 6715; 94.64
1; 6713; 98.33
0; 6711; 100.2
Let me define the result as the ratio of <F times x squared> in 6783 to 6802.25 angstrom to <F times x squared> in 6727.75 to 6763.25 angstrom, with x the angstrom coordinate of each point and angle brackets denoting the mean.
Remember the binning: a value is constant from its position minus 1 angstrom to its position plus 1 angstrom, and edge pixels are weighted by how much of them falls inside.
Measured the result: 1.0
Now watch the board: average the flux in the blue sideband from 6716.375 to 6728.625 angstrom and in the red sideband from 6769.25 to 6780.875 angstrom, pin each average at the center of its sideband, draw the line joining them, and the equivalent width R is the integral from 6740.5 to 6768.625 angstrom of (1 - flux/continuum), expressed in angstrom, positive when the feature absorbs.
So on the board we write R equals 0.9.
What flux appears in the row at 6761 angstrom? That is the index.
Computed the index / 95.62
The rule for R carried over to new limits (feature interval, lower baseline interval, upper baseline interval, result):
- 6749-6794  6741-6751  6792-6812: -0.6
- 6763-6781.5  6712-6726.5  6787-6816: -1.1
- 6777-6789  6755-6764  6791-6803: -0.3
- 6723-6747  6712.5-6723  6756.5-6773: -0.7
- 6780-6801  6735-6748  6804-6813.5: -0.1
